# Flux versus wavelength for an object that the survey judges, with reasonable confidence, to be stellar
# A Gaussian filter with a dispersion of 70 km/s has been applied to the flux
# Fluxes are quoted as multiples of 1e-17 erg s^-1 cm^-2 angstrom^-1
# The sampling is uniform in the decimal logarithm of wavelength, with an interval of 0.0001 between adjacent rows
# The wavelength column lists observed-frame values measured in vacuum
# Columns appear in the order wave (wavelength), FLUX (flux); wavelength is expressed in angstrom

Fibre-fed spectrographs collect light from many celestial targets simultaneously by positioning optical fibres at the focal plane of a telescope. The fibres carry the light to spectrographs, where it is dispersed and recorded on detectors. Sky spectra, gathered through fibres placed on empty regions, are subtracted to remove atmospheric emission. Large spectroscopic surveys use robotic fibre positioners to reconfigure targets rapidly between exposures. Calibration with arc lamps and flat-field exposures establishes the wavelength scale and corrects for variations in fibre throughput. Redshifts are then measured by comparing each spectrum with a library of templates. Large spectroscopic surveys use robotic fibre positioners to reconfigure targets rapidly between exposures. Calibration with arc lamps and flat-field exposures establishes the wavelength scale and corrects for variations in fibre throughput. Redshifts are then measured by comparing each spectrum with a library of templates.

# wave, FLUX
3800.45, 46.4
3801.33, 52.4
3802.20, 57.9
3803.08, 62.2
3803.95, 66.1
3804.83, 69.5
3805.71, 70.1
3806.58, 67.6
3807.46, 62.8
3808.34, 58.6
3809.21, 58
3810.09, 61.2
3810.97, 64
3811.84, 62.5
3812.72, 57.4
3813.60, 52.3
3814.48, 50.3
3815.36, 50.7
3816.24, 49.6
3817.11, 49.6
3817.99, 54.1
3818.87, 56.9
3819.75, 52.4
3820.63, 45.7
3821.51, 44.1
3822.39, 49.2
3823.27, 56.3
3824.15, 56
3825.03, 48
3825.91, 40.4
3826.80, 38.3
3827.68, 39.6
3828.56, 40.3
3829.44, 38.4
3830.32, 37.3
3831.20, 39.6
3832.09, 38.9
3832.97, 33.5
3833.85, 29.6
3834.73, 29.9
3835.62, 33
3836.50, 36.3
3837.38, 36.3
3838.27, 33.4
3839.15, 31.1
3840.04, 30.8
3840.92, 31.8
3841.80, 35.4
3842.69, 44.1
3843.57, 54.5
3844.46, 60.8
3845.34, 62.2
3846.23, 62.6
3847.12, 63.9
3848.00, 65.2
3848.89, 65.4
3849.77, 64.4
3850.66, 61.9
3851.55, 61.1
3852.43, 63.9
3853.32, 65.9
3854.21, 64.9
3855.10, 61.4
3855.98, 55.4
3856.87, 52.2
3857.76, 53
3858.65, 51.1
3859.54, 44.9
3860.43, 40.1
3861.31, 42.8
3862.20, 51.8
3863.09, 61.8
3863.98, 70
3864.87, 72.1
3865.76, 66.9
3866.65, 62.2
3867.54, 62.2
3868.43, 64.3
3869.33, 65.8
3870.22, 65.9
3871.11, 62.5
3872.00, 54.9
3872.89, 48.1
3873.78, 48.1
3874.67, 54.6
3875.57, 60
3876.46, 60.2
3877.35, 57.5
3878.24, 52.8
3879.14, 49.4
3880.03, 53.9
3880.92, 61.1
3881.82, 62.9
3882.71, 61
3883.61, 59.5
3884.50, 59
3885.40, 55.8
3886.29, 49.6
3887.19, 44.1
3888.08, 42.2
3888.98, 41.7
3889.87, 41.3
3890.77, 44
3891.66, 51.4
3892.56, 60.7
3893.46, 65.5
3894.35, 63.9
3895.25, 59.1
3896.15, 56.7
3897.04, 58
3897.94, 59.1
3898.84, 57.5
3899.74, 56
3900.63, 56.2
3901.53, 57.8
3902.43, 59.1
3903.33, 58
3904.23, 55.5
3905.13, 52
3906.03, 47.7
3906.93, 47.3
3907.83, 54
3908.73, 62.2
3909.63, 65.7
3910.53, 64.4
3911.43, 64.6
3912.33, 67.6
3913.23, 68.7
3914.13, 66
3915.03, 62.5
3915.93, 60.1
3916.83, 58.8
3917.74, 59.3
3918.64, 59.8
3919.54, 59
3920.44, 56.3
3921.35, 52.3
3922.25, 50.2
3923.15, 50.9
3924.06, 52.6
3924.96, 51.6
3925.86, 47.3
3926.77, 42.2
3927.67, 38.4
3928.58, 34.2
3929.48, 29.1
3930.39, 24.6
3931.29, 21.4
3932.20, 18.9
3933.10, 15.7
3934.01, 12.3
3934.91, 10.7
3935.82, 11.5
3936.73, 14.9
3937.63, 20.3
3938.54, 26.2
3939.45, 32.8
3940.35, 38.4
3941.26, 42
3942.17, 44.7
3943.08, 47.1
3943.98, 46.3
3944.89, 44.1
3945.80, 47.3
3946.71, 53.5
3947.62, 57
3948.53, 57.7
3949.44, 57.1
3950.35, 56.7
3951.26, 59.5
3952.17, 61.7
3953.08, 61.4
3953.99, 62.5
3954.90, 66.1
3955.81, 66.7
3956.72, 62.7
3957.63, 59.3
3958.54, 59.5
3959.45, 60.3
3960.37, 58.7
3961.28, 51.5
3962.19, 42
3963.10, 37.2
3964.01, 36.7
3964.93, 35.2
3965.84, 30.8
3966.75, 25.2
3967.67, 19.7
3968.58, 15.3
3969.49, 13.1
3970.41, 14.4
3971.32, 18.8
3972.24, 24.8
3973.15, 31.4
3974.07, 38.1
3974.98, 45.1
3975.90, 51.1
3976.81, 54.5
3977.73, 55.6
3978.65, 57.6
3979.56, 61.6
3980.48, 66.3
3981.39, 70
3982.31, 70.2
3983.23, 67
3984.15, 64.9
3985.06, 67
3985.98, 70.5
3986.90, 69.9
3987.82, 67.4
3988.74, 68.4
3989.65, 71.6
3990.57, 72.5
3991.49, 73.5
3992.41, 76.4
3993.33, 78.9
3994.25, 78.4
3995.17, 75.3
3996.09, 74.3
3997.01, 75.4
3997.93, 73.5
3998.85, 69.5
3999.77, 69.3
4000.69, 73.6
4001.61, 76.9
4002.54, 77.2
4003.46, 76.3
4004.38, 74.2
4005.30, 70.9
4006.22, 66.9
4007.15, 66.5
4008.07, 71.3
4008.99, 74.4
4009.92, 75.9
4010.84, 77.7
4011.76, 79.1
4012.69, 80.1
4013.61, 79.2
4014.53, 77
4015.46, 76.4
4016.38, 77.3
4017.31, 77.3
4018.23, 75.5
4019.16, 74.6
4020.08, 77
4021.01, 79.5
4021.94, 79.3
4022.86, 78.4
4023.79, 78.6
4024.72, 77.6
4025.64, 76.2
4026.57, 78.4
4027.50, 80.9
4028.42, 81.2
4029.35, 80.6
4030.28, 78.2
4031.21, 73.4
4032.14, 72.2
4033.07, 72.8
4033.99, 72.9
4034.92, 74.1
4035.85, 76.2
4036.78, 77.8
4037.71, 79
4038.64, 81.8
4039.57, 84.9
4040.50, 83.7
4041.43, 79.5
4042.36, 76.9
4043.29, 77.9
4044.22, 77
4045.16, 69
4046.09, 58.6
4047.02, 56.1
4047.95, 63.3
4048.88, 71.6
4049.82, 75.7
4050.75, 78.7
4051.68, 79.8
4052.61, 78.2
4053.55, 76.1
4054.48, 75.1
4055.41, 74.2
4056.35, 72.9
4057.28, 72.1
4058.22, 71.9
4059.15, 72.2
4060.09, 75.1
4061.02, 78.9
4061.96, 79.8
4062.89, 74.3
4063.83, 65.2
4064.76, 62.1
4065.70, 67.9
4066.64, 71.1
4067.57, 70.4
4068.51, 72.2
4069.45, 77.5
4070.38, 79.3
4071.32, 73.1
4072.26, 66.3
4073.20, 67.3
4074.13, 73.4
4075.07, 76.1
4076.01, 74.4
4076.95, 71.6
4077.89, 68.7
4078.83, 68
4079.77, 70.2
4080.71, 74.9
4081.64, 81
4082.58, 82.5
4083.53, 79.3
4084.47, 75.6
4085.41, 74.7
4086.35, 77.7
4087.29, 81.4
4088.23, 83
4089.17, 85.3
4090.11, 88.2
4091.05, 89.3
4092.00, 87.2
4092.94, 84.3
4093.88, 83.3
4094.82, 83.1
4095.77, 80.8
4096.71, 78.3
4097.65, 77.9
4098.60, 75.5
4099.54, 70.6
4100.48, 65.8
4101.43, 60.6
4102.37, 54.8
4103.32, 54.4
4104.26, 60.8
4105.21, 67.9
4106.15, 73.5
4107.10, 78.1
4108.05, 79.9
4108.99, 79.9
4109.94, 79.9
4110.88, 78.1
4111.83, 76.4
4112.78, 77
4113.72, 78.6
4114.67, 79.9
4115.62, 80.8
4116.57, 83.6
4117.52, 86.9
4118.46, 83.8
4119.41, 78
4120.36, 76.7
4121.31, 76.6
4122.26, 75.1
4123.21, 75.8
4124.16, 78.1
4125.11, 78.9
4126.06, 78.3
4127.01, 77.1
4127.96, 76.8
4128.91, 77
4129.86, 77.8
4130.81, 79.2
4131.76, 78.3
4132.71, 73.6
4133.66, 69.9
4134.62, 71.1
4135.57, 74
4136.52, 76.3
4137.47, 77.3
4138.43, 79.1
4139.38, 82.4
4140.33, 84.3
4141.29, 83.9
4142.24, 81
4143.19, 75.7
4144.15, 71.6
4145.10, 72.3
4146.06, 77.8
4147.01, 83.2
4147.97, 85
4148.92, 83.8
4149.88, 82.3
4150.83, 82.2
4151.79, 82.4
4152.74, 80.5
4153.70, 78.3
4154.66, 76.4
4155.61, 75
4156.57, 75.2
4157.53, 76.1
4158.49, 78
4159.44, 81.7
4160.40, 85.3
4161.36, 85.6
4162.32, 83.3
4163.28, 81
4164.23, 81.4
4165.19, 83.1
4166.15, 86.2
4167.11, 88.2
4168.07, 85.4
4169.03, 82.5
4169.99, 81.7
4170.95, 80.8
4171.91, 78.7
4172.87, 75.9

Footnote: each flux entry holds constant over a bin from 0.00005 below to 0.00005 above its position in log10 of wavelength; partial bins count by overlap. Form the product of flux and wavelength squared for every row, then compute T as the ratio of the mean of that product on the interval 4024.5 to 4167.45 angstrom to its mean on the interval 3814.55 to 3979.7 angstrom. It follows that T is 1.72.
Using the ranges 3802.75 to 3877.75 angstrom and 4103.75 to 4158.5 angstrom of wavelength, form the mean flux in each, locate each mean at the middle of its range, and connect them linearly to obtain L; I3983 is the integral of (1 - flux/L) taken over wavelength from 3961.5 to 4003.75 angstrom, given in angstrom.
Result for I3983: 6.05 angstrom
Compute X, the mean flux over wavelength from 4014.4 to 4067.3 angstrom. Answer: 75.1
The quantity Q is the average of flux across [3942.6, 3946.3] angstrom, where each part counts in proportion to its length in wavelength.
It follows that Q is 46.3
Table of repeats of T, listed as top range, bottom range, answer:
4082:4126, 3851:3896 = 1.54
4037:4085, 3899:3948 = 1.71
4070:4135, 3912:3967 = 1.80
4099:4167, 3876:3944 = 1.77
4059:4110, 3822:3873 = 1.65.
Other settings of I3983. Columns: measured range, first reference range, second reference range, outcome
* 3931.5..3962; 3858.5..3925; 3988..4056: 9.5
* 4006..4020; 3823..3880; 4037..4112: -1.5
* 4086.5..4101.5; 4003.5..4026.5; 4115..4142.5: -0.5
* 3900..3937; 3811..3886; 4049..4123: 7.1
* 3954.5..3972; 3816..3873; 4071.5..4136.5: 6.1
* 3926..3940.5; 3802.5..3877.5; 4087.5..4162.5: 8.6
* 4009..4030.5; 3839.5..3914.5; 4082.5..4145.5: -2.8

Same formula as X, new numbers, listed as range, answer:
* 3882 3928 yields 55.7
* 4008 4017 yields 77.1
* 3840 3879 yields 57.1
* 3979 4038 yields 74.3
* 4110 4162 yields 78.7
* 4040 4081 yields 72.7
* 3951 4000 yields 55.7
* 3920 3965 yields 43.8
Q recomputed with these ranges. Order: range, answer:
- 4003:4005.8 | 73.9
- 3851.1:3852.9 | 62.6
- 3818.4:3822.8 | 49.7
